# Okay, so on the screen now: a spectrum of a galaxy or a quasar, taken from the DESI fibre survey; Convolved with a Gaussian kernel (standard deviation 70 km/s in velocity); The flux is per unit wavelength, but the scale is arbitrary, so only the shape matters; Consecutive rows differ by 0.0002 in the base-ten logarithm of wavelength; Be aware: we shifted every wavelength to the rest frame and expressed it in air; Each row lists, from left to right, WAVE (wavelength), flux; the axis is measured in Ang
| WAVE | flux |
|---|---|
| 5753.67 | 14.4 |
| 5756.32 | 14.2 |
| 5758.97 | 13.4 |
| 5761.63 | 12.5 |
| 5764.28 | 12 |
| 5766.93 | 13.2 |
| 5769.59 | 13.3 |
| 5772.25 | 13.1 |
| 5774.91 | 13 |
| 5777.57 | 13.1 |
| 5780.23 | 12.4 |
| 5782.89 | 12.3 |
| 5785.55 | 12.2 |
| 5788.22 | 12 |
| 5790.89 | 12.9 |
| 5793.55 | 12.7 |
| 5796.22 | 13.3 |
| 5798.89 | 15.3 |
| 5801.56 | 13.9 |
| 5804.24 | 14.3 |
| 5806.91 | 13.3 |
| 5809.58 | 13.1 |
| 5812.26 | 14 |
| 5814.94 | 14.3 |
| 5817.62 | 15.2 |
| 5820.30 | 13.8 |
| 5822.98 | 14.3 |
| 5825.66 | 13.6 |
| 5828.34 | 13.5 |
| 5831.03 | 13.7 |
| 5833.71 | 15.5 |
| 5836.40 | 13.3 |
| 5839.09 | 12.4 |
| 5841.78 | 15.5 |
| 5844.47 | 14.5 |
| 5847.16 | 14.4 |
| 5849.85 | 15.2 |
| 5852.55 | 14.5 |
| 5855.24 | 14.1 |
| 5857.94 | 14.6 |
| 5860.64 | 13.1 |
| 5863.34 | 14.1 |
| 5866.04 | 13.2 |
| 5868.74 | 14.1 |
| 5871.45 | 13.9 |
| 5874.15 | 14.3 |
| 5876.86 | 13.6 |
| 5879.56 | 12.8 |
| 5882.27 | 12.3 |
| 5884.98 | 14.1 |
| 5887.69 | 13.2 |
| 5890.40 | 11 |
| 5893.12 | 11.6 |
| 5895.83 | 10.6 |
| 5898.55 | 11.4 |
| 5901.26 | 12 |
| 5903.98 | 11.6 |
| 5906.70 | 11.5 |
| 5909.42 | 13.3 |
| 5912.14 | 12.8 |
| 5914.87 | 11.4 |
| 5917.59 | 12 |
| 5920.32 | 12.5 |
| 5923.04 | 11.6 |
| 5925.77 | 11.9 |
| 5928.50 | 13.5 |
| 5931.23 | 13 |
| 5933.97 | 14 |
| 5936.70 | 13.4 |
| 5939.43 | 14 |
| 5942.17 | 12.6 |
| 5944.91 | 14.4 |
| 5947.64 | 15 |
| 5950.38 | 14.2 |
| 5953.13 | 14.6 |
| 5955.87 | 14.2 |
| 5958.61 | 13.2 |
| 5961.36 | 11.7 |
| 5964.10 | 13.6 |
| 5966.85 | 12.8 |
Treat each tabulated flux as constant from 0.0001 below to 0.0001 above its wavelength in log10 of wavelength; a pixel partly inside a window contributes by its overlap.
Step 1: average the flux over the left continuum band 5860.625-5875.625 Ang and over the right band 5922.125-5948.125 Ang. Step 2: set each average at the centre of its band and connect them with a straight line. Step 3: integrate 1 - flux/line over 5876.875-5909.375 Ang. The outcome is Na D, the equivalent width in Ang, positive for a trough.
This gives 3.6 Ang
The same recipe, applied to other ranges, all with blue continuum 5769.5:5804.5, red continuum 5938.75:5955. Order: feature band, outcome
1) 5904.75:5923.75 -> 2.4 Ang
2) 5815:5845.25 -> -1.7 Ang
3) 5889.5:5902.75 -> 2.4 Ang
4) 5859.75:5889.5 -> 0.4 Ang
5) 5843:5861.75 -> -1.2 Ang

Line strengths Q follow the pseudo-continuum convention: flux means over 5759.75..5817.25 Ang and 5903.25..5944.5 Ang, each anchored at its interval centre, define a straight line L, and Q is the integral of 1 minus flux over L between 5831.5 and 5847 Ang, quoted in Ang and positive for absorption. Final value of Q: -1.5 Ang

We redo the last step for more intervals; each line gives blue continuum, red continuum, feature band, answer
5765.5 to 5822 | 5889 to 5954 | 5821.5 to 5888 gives -4.6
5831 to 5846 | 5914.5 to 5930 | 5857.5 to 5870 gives -0.1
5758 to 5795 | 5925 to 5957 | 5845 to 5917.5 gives 1.9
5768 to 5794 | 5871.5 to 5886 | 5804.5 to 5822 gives -1.4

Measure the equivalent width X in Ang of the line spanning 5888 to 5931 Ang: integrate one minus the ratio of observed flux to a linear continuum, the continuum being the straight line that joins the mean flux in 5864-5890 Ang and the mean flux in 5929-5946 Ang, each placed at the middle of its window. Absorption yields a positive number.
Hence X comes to 4.83 Ang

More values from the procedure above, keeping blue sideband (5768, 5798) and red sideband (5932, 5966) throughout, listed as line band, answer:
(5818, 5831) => -0.9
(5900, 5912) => 1.2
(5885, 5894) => 0.7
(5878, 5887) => 0.2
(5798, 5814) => -1.3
